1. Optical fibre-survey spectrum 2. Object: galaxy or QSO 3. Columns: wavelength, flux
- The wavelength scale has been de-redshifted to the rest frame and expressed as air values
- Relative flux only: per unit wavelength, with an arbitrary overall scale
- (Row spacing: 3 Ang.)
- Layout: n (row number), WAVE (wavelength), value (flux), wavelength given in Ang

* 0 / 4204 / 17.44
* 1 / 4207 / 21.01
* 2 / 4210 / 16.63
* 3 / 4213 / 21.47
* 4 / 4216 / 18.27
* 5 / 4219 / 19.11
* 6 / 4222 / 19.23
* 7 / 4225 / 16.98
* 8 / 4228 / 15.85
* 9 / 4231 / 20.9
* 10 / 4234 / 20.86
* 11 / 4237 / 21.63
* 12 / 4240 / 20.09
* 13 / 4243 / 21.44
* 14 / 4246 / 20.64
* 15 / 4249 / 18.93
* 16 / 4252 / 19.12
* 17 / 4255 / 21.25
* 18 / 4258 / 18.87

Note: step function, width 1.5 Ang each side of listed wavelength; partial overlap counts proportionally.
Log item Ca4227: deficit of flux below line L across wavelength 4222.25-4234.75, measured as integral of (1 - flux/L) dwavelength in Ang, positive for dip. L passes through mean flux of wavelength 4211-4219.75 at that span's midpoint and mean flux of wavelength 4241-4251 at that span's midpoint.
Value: 0.8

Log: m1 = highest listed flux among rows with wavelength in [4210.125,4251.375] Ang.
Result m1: 21.63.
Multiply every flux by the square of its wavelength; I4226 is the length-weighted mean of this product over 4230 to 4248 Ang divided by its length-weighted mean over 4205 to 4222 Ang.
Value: 1.10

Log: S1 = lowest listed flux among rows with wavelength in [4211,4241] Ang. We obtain 15.85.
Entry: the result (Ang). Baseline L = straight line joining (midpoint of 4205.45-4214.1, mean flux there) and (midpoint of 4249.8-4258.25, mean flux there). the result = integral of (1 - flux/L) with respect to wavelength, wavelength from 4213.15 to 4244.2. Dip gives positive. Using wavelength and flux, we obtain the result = 0.3 Ang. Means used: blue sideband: 19.6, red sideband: 19.8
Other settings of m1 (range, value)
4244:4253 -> 20.64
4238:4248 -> 21.44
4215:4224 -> 19.23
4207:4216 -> 21.47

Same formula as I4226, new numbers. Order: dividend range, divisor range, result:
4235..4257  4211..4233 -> 1.10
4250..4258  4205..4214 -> 1.04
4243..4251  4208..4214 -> 1.07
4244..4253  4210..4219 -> 1.04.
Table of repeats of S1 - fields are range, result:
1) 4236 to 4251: 18.93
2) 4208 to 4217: 16.63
